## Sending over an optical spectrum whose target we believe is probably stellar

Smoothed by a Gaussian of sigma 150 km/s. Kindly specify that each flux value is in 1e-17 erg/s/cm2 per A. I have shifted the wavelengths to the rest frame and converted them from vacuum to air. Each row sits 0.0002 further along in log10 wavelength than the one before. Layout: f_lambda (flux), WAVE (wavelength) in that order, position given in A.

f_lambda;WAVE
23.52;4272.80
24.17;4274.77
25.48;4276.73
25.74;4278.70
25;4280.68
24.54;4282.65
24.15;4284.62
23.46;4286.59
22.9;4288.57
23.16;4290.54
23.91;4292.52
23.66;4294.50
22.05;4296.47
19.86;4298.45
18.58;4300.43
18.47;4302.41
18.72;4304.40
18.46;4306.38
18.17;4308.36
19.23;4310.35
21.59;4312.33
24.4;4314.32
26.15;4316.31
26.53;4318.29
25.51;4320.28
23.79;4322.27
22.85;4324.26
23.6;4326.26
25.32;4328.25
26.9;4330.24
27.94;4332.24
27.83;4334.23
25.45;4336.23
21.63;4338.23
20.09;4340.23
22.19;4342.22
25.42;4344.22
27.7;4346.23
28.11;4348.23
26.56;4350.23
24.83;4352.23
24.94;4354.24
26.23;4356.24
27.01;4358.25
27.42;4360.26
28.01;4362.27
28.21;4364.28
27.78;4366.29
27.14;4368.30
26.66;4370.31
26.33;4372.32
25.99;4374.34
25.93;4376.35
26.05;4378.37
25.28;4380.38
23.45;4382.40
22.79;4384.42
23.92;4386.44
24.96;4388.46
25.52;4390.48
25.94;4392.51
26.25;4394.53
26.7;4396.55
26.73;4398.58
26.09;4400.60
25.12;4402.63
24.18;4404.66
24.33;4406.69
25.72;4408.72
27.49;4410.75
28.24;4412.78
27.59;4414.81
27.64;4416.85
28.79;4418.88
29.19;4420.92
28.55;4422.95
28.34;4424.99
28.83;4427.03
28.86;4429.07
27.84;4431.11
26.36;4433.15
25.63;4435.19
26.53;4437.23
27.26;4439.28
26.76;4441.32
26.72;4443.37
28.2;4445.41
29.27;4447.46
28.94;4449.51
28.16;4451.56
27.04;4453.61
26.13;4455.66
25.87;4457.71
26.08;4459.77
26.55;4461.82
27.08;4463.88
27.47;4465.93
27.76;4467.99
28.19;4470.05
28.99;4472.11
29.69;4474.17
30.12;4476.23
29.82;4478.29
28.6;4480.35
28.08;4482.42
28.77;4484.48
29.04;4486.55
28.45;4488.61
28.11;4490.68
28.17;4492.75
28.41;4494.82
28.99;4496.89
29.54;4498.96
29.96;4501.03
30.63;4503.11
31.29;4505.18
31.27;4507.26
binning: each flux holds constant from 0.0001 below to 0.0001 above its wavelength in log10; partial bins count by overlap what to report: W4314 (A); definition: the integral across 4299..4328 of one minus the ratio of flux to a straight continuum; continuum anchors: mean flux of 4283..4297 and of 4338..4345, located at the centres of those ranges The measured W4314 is 1.3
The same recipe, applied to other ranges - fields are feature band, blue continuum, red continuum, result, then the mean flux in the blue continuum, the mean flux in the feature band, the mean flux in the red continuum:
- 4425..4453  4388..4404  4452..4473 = -1.0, 25.9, 27.7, 27.1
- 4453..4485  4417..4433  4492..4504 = 1.2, 28.5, 27.9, 29.3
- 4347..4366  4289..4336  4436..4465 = -2.0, 22.9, 26.9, 27.2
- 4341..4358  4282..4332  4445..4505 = -1.1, 22.7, 25.7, 28.4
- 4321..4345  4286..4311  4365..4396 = -1.7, 20.8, 24.4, 25.6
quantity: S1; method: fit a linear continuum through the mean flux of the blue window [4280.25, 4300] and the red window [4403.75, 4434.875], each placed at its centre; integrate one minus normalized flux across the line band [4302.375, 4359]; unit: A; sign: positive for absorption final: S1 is 1.0 A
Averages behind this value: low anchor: 23.1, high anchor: 27.4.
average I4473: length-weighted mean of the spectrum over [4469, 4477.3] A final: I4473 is 29.2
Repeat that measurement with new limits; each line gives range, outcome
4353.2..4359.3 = 26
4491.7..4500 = 28.8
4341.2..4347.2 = 25.1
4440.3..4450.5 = 28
